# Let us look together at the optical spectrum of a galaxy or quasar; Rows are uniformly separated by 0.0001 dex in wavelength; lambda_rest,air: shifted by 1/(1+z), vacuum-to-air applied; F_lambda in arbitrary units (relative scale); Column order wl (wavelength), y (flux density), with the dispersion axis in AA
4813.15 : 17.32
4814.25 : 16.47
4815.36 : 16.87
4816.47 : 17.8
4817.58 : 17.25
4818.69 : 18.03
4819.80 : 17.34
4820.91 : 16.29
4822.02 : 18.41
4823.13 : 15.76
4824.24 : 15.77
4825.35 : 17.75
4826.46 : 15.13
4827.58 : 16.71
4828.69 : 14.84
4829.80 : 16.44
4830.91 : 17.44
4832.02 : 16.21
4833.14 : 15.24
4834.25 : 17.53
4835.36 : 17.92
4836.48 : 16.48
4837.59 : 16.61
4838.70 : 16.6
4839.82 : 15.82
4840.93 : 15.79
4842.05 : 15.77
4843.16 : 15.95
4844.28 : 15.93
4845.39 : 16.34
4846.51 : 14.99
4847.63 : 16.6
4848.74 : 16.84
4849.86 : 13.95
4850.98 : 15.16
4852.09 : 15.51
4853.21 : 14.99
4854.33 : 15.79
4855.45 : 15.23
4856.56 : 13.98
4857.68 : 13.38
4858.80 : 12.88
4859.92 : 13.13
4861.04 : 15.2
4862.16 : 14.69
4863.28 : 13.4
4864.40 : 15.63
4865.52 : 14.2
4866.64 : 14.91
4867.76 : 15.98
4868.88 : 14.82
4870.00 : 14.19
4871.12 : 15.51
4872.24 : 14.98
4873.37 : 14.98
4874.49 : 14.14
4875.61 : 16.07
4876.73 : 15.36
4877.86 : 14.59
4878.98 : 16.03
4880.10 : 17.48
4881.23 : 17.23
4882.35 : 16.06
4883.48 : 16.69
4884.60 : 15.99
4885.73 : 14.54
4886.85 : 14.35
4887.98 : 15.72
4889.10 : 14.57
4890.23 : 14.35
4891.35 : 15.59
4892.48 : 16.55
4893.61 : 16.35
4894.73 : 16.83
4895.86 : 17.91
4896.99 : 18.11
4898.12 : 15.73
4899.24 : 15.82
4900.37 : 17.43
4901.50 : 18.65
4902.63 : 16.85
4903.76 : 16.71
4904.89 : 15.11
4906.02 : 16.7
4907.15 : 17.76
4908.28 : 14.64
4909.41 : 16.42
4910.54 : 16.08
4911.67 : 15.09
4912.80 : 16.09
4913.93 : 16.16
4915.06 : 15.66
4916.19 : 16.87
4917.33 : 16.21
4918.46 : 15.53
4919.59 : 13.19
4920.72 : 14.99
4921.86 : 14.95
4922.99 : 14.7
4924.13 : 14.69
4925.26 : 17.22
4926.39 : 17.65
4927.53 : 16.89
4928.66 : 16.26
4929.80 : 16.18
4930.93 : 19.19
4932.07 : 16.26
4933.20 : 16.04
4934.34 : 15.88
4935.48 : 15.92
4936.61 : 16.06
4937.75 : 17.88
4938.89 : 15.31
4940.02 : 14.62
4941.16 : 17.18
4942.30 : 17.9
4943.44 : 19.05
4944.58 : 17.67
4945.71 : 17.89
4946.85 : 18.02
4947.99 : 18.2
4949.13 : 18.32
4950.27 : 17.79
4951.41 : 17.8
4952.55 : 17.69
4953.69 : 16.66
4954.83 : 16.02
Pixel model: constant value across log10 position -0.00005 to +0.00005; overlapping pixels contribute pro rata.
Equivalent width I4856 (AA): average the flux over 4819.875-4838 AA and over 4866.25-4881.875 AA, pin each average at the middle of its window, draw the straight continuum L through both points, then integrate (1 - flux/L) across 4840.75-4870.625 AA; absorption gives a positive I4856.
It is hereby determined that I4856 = 1.7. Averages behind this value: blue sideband 16.6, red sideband 15.5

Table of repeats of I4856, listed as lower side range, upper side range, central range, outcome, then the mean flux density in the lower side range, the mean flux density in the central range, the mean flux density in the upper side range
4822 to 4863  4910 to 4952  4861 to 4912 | 1.0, 15.7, 15.8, 16.5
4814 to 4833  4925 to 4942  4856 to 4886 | 2.9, 16.7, 15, 16.6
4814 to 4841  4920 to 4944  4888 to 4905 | 0.0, 16.7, 16.5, 16.4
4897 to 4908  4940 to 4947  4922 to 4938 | 0.9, 16.8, 16.4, 17.7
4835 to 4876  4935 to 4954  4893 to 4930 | 0.7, 15.2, 16.2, 17.3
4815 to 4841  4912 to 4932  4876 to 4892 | 0.7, 16.7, 15.6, 16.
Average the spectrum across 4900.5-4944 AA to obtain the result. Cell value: 16.3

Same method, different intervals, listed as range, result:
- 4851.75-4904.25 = 15.5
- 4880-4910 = 16.3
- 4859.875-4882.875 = 15.2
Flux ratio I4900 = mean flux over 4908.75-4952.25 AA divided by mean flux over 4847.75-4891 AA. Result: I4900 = 1.1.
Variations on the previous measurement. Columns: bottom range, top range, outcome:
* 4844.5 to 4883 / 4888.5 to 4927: 1.06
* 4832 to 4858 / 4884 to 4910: 1.03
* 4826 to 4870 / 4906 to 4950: 1.06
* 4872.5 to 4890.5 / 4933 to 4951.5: 1.11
